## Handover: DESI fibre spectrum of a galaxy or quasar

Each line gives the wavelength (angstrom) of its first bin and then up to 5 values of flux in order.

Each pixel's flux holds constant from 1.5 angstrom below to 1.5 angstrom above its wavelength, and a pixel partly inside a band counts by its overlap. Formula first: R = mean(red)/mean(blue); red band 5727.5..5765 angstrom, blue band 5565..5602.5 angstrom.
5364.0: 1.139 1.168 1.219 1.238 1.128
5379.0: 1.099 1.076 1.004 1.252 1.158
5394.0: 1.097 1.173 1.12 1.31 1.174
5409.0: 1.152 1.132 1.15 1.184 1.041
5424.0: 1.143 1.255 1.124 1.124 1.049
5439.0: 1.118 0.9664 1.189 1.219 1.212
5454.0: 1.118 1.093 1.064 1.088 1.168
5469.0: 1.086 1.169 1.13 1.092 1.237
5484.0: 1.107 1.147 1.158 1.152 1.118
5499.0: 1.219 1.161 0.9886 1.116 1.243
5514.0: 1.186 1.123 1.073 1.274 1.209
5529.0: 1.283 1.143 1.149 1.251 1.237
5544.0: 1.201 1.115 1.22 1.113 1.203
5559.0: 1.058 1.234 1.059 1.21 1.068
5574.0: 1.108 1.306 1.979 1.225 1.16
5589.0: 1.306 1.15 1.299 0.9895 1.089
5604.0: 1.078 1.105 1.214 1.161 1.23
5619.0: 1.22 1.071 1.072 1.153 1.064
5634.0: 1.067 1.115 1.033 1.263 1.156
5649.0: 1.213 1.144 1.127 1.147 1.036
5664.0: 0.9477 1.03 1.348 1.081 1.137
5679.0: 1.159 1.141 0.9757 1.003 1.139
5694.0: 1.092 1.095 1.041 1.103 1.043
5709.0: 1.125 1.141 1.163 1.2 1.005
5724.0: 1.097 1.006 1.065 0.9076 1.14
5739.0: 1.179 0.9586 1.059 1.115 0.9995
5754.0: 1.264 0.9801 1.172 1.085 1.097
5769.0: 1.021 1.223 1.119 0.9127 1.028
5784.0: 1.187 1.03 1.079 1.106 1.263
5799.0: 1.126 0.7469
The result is 0.87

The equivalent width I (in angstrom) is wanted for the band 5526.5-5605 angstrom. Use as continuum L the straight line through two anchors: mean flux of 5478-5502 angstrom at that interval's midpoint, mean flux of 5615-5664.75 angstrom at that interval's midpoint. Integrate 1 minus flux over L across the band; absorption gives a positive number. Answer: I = -4.27 angstrom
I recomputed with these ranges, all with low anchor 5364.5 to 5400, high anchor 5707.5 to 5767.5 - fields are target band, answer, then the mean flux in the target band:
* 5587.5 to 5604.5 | -0.7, 1.16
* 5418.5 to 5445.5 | 0.6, 1.11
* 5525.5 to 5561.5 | -2.0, 1.18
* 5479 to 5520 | -0.7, 1.15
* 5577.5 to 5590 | -3.4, 1.41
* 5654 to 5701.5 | 0.2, 1.09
